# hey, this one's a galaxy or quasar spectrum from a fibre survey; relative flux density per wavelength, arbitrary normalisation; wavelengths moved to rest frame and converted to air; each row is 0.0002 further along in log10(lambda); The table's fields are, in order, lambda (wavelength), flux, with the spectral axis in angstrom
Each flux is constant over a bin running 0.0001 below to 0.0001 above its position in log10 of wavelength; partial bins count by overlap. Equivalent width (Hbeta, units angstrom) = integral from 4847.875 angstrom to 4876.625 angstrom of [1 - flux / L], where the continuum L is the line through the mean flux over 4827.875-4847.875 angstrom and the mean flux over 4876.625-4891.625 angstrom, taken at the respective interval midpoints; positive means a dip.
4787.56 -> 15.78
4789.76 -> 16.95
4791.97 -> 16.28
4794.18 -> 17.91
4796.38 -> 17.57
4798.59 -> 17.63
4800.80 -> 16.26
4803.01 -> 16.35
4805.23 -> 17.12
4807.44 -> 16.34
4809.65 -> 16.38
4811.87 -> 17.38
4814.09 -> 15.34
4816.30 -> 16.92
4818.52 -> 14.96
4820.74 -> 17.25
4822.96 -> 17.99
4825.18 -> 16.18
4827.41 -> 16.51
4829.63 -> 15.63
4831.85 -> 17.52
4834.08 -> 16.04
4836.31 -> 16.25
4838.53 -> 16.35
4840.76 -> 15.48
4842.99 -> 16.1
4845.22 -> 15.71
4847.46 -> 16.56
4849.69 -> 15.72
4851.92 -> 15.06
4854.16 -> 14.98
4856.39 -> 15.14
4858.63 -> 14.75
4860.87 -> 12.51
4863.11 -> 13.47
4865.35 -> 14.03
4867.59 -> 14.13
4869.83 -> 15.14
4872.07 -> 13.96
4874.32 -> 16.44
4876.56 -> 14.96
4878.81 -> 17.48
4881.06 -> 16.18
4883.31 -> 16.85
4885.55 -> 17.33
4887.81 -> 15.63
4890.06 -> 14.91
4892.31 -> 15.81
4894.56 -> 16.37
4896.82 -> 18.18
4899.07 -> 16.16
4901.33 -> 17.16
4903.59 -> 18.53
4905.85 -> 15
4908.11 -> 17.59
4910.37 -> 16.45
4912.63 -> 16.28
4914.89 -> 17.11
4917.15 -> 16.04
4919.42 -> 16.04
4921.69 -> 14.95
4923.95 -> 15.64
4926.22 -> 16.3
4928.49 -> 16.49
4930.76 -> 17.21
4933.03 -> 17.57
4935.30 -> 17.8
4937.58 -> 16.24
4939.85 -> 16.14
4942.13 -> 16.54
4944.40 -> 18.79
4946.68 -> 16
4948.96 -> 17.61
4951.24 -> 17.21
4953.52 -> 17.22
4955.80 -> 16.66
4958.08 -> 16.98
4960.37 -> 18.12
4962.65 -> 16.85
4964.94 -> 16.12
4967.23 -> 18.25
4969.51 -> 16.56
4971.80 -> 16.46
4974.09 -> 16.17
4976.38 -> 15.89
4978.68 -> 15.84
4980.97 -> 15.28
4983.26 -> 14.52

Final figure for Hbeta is 2.76 angstrom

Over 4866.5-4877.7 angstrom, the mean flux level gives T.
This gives 14.9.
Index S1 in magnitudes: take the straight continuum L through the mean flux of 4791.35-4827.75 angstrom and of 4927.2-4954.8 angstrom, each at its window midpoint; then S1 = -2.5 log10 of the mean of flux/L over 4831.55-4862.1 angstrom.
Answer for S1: 0.09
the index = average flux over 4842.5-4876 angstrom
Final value 14.9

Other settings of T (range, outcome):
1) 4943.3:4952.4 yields 17.4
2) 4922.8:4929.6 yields 16.1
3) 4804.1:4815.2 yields 16.5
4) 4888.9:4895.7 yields 15.7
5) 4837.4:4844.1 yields 16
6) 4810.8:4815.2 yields 16.4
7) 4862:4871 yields 14.2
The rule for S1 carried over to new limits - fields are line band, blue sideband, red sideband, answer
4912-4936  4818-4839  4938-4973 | 0.027 mag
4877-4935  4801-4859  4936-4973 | 0.009 mag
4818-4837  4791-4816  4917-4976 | 0.017 mag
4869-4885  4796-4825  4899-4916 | 0.057 mag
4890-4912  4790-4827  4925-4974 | 0.013 mag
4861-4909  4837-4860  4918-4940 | 0.006 mag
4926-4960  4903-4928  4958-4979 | -0.032 mag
